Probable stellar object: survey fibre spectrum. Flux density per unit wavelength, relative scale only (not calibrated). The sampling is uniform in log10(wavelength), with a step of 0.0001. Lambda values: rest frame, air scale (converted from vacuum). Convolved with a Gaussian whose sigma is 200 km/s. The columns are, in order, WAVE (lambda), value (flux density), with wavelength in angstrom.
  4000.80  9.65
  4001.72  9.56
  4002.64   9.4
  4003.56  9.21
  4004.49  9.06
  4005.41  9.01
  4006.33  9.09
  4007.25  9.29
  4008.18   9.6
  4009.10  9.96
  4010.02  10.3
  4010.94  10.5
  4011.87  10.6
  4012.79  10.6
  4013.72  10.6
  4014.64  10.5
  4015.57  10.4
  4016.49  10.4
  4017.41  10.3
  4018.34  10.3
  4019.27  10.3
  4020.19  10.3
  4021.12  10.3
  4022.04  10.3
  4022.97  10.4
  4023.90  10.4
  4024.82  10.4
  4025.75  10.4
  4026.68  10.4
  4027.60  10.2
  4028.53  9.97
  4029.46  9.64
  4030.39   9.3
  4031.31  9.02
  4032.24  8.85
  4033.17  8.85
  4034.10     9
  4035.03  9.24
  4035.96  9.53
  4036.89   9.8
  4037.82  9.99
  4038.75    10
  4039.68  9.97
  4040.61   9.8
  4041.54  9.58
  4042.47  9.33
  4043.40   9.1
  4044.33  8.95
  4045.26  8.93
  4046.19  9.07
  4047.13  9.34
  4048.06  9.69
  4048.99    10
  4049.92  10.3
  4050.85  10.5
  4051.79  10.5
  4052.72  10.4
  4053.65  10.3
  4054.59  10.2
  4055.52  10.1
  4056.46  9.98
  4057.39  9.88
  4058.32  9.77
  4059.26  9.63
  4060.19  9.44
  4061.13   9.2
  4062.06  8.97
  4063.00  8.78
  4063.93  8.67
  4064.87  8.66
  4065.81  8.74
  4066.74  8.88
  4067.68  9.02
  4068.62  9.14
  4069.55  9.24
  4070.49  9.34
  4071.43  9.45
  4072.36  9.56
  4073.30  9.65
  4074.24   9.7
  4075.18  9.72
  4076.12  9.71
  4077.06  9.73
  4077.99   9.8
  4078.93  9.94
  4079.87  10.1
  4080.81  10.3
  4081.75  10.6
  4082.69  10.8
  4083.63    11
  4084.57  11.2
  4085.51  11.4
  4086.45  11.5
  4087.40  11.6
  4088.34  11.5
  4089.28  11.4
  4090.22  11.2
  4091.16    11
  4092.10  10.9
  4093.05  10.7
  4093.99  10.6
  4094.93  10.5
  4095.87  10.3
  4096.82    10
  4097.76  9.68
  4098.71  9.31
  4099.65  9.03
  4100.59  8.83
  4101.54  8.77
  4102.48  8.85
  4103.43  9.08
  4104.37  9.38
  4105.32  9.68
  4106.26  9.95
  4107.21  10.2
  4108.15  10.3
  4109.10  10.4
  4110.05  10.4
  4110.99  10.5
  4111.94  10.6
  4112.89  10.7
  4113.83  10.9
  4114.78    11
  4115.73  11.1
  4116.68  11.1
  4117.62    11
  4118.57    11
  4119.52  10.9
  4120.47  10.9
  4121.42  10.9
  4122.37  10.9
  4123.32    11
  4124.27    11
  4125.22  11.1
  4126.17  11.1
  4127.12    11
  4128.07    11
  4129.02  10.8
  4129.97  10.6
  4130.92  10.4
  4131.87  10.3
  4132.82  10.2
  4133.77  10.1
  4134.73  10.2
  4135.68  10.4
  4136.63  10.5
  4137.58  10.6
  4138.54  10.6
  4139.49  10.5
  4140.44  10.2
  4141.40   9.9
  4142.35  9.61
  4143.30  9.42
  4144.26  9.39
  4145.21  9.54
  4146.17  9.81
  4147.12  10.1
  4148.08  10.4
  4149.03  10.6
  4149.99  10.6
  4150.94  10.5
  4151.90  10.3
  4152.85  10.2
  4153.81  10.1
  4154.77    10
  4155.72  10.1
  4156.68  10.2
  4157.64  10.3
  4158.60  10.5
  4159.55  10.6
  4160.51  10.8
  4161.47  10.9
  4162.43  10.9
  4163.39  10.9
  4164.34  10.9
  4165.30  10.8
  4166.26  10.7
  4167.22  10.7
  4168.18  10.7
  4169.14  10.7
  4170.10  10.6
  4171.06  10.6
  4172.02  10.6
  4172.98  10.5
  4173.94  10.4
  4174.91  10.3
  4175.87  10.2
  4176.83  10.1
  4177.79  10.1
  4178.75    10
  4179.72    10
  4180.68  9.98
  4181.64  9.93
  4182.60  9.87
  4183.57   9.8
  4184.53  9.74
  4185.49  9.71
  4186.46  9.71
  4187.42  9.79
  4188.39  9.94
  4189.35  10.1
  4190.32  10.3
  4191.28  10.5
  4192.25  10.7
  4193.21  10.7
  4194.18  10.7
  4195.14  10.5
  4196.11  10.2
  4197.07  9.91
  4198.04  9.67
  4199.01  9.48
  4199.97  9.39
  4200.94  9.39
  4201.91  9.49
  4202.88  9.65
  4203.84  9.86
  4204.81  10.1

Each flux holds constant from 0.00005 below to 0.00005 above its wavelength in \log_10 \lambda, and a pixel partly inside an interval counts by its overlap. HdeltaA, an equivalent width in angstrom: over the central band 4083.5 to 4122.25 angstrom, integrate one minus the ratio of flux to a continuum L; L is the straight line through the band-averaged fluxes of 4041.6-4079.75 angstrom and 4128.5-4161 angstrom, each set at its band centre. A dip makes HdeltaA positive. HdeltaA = -2.3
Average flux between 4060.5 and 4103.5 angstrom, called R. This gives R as 9.92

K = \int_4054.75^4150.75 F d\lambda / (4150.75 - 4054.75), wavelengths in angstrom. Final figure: 10.2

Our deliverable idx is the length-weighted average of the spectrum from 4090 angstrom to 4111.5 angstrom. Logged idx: 9.97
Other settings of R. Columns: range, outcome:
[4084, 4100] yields 10.7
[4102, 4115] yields 10.1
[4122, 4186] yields 10.4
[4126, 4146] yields 10.3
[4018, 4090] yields 9.86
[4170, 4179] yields 10.3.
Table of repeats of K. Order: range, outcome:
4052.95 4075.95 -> 9.43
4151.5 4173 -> 10.6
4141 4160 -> 10.1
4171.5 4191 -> 10.1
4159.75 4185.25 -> 10.4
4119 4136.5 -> 10.7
